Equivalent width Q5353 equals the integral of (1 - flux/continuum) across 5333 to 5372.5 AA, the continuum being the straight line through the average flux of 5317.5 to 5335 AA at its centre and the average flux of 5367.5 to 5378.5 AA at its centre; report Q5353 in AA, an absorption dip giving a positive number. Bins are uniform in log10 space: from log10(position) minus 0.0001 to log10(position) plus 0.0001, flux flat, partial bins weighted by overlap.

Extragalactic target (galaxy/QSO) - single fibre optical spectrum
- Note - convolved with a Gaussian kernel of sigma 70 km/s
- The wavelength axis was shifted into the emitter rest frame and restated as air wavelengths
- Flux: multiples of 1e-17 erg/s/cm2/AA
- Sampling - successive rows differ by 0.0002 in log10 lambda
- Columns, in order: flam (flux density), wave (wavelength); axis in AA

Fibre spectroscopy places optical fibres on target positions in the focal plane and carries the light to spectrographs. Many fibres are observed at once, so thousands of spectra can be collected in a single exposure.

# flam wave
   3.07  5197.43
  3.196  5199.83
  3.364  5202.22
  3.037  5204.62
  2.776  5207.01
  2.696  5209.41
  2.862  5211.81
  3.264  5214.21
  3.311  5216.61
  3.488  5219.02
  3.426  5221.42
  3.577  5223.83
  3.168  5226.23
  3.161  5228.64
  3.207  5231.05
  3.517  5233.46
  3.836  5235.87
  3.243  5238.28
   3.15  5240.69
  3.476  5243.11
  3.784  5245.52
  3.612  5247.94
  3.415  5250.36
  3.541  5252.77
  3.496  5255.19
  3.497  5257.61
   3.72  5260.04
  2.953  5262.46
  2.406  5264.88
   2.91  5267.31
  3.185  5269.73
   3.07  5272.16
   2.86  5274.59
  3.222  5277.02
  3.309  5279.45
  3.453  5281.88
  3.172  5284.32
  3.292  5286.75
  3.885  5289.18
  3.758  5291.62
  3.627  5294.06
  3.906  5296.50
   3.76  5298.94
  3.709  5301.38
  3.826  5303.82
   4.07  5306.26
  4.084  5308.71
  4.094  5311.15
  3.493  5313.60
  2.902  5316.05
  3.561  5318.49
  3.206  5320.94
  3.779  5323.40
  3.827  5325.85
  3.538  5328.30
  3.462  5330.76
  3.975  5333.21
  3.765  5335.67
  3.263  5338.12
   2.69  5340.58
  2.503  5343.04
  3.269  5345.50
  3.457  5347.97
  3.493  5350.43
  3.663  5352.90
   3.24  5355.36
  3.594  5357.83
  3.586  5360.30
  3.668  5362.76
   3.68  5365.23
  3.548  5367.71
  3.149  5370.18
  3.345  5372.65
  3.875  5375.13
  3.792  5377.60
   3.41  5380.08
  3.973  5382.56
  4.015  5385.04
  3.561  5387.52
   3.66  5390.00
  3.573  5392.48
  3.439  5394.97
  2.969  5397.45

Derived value 2.0 AA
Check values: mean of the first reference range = 3.63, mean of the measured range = 3.39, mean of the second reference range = 3.54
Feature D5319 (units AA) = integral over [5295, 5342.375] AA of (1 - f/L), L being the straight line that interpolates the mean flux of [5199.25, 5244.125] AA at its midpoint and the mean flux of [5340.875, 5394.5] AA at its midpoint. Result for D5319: -2.6 AA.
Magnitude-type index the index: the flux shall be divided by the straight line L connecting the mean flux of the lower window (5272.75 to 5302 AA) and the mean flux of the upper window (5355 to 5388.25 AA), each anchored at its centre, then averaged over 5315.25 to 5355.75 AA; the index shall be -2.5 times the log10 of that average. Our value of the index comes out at 0.05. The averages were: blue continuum 3.48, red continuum 3.61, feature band 3.4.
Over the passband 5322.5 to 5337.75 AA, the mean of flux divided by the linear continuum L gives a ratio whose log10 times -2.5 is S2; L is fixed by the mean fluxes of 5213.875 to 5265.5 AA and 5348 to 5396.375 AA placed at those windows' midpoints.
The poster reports -0.053 mag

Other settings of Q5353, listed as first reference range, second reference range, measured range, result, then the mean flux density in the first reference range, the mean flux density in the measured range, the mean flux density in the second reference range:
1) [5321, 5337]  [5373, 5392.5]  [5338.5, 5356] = 2.4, 3.68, 3.19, 3.72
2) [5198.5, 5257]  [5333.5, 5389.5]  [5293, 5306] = -1.4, 3.32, 3.79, 3.49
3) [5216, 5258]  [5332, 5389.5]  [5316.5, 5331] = -0.2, 3.44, 3.53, 3.5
